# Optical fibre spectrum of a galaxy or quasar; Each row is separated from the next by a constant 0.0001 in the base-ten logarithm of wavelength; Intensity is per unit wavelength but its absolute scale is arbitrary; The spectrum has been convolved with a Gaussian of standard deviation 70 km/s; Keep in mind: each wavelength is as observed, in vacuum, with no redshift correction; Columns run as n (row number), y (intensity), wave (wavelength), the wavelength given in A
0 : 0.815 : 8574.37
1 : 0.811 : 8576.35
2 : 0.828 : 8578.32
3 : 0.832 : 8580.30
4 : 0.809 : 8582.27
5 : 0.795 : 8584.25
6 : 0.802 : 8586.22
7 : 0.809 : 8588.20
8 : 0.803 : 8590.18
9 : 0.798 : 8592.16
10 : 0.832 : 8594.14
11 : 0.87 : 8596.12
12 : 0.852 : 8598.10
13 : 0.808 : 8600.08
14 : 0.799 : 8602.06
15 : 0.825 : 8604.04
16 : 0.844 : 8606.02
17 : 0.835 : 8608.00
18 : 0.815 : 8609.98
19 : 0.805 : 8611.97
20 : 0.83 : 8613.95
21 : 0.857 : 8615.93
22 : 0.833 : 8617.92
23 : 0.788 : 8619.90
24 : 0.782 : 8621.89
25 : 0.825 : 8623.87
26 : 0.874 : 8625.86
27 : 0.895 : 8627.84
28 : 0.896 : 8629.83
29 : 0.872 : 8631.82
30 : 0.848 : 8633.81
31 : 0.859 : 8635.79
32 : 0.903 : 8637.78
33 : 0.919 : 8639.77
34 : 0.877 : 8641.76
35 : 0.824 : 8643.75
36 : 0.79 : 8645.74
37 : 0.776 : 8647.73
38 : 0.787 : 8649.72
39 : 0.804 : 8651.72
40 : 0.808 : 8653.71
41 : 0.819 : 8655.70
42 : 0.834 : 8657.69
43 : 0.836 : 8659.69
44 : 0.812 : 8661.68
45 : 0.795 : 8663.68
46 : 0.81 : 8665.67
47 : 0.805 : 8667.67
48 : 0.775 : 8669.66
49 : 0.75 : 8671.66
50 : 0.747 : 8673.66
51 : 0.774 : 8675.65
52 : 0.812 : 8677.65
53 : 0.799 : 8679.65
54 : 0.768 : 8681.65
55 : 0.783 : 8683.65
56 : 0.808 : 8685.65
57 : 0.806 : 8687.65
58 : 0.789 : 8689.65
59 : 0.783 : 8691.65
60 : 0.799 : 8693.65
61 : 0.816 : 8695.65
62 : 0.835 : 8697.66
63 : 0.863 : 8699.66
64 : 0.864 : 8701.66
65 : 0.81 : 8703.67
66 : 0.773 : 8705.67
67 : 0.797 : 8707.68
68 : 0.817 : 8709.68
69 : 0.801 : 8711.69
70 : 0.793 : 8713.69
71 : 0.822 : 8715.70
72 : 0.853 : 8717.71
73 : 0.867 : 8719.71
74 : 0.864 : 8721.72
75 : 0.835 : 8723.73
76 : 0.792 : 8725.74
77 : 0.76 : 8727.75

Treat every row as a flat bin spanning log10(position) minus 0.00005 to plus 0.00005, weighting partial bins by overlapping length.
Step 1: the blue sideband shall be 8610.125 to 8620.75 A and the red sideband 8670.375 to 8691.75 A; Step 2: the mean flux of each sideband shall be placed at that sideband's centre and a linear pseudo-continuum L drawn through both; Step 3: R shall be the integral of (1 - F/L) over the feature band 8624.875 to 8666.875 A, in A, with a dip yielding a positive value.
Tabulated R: -1.84 A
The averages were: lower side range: 0.822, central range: 0.84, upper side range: 0.783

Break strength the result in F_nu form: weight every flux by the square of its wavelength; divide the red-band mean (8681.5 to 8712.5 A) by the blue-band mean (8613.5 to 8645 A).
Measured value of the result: 0.96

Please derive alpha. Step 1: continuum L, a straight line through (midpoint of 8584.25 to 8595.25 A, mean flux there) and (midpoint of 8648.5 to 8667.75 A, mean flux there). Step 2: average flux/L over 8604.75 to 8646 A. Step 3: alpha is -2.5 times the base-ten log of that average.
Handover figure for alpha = -0.05 mag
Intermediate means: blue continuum 0.808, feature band 0.847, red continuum 0.811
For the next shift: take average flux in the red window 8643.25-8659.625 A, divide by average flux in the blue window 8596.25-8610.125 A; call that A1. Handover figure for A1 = 1.0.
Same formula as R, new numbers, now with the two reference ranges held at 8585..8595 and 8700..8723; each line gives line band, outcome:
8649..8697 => 1.33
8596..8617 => -0.49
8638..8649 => -0.34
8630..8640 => -0.79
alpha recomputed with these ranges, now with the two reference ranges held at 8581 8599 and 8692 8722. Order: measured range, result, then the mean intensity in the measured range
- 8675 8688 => 0.04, 0.792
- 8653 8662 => 0.00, 0.823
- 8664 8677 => 0.06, 0.779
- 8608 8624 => 0.00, 0.818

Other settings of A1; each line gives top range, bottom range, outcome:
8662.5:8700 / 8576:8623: 0.97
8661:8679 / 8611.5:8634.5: 0.93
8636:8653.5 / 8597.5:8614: 1.01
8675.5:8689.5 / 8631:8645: 0.91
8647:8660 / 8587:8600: 0.98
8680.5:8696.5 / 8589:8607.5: 0.96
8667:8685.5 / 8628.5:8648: 0.91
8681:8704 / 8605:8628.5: 0.98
